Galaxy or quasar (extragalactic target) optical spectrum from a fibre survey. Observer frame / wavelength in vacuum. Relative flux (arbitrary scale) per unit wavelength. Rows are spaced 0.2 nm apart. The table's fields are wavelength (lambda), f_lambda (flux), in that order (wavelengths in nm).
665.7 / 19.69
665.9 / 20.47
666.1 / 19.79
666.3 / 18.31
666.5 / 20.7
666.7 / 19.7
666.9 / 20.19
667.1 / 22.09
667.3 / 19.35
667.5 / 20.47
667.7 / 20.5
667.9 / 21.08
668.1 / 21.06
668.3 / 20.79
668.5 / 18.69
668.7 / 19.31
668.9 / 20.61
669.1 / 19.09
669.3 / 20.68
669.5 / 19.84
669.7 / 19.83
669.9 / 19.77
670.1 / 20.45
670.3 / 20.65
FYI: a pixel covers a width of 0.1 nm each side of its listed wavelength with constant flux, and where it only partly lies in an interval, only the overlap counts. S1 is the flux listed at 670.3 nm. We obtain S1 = 20.65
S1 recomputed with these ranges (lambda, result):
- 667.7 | 20.5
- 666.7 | 19.7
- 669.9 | 19.77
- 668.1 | 21.06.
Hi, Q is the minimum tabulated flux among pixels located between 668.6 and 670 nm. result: 19.09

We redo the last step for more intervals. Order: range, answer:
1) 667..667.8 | 19.35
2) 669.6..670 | 19.77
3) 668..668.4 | 20.79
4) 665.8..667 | 18.31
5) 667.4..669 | 18.69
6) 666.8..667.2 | 20.19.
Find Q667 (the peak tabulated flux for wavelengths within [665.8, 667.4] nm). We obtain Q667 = 22.09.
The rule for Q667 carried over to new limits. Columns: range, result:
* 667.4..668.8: 21.08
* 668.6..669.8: 20.68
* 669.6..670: 19.83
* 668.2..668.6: 20.79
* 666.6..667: 20.19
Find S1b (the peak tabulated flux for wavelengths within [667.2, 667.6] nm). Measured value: 20.47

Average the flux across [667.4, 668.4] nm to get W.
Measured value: 20.8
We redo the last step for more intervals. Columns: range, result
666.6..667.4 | 20.3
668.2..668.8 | 19.6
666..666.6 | 19.6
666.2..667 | 19.7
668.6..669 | 20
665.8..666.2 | 20.1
